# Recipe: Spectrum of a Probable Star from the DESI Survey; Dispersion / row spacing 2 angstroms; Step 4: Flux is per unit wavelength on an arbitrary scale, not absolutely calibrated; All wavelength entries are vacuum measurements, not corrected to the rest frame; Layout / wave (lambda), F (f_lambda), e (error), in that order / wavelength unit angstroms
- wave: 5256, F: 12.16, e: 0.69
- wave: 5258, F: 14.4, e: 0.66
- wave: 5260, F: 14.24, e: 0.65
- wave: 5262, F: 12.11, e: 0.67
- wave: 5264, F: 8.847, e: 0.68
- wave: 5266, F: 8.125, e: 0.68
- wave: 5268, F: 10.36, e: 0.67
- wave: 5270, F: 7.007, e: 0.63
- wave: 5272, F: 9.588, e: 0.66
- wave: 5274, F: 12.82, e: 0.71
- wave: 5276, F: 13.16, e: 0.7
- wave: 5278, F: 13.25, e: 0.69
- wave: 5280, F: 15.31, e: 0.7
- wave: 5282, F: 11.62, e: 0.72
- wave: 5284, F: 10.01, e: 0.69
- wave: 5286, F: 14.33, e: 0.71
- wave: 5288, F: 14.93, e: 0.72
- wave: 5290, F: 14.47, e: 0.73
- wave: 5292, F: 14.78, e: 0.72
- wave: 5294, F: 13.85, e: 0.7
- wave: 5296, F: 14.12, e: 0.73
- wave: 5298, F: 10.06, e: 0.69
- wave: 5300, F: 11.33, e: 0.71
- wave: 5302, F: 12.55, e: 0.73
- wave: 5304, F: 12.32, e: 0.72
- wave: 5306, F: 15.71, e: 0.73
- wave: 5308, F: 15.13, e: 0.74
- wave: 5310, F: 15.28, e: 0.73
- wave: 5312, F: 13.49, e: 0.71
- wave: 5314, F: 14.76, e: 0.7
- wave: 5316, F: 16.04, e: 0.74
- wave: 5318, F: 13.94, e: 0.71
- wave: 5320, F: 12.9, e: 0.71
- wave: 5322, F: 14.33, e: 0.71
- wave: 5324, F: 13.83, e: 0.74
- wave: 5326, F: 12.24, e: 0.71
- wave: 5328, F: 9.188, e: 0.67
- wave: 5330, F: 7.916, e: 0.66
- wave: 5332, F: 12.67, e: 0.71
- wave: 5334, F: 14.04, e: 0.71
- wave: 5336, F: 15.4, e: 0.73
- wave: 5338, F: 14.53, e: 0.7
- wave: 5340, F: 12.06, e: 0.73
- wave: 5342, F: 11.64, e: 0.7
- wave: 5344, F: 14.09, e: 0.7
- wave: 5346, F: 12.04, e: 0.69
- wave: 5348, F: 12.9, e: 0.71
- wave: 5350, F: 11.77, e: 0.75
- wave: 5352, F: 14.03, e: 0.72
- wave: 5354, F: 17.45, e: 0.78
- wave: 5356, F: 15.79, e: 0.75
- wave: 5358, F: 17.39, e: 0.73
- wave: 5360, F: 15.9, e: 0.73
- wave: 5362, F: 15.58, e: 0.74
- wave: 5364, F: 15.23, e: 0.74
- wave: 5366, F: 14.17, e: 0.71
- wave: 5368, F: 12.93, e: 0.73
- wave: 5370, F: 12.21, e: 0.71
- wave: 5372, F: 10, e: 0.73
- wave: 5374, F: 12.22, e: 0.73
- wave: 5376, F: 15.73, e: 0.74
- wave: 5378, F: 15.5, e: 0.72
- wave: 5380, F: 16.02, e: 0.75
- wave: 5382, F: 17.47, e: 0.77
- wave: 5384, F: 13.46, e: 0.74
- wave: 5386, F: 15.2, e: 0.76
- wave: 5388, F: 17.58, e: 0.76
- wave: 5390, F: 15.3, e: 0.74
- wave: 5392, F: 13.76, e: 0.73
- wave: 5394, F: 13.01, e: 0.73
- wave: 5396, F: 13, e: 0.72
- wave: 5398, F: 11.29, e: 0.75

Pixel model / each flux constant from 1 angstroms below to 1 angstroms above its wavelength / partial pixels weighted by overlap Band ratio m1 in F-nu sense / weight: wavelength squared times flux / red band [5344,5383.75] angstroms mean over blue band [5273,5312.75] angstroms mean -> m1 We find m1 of 1.10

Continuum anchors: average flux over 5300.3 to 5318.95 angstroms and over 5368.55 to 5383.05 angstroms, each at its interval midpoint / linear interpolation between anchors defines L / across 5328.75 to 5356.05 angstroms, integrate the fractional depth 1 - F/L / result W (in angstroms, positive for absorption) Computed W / 1.9 angstroms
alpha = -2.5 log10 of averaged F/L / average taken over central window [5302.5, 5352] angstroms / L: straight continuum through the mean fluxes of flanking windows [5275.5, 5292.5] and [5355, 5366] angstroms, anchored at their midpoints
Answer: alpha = 0.12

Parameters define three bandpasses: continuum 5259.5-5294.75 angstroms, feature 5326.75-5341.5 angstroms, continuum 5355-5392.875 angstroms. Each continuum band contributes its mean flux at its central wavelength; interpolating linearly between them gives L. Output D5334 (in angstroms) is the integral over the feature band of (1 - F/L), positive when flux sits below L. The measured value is 1.6 angstroms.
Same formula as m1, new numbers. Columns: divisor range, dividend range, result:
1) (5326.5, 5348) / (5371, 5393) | 1.21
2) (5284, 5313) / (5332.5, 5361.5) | 1.06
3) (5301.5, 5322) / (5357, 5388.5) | 1.06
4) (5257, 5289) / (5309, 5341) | 1.14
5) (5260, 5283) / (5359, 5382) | 1.32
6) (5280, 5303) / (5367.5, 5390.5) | 1.15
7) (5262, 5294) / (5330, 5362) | 1.20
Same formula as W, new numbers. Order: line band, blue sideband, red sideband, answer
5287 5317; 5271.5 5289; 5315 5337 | -2.3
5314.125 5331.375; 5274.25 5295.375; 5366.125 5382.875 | 1.3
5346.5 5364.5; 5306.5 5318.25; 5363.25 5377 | -1.9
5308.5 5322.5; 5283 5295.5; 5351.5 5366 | 0.1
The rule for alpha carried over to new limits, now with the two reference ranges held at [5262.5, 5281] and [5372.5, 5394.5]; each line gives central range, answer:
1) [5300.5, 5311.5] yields -0.15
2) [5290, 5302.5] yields -0.10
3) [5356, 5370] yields -0.06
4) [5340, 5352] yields 0.09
